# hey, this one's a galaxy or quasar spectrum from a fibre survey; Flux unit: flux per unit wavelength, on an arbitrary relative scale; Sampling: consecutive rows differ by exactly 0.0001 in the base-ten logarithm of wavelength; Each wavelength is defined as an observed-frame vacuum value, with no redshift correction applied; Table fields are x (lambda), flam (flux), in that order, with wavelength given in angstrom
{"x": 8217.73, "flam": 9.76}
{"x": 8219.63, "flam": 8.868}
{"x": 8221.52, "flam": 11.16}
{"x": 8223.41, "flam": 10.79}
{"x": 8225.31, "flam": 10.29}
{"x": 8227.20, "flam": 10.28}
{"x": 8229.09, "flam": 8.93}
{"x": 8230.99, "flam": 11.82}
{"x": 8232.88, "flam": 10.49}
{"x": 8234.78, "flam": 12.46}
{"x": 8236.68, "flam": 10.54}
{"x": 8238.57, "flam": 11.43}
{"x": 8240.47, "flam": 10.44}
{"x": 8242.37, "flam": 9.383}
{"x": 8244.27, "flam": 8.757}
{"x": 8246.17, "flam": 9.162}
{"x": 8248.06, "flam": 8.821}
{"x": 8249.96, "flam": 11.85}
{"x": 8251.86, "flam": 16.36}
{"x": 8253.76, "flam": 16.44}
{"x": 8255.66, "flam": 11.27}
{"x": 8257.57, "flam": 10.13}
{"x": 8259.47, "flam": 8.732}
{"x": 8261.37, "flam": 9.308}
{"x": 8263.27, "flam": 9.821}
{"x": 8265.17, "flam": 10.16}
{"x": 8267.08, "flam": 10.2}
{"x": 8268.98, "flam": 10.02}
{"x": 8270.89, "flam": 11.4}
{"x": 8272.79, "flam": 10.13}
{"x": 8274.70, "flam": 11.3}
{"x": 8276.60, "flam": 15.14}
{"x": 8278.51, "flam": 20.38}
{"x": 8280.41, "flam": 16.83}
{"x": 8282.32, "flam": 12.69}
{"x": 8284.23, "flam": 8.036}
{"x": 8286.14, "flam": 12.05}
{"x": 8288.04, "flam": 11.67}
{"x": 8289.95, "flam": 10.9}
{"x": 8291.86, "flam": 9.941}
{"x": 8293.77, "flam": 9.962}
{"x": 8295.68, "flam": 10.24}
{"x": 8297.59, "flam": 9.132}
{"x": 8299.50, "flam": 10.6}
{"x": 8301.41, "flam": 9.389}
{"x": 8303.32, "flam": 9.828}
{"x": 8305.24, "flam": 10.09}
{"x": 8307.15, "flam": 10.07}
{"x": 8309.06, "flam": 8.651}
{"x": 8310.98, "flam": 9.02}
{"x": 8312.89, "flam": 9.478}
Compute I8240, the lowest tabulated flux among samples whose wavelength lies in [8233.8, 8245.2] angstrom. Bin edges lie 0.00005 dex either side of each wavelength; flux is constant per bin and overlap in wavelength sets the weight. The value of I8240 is 8.757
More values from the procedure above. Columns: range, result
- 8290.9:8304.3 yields 9.132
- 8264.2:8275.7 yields 10.02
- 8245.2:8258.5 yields 8.821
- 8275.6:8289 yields 8.036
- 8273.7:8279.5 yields 11.3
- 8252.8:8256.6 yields 11.27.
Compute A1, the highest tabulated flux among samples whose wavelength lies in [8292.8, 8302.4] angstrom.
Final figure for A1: 10.6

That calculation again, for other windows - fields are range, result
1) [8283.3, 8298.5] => 12.05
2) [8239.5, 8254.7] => 16.44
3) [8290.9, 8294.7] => 9.962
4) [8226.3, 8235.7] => 12.46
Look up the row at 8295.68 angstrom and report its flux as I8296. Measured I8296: 10.24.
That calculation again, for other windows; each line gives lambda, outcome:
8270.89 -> 11.4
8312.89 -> 9.478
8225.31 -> 10.29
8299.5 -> 10.6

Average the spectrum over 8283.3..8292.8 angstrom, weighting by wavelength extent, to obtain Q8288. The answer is 10.5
